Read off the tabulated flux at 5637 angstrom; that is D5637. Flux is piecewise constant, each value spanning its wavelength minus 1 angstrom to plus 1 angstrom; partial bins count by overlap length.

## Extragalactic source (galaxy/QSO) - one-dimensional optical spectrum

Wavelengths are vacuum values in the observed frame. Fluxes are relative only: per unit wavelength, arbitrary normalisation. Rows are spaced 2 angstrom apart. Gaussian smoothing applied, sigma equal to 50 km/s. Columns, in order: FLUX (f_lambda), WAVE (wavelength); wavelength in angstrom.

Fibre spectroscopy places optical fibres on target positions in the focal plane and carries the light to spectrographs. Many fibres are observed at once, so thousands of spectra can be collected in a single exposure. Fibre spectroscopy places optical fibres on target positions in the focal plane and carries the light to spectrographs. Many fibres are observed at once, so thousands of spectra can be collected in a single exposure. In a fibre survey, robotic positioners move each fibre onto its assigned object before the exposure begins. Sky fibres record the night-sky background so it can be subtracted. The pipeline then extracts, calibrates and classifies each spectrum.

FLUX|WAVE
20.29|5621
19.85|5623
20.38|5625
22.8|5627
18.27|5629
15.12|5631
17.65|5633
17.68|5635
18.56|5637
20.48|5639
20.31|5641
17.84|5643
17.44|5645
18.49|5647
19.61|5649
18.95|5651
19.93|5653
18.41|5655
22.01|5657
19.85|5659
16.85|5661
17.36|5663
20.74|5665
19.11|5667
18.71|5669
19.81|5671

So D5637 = 18.56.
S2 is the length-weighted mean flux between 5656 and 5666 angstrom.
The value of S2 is 19.4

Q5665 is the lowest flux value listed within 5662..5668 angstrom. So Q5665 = 17.36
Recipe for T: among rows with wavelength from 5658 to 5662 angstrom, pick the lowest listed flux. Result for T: 16.85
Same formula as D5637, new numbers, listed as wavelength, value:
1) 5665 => 20.74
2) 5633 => 17.65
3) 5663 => 17.36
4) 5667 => 19.11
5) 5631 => 15.12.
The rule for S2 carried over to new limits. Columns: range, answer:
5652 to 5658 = 20.1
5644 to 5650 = 18.5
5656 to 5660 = 20.9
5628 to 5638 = 17.5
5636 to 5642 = 19.8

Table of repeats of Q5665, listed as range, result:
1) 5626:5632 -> 15.12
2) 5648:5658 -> 18.41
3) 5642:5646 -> 17.44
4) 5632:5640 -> 17.65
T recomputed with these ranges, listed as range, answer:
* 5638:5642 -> 20.31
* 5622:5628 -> 19.85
